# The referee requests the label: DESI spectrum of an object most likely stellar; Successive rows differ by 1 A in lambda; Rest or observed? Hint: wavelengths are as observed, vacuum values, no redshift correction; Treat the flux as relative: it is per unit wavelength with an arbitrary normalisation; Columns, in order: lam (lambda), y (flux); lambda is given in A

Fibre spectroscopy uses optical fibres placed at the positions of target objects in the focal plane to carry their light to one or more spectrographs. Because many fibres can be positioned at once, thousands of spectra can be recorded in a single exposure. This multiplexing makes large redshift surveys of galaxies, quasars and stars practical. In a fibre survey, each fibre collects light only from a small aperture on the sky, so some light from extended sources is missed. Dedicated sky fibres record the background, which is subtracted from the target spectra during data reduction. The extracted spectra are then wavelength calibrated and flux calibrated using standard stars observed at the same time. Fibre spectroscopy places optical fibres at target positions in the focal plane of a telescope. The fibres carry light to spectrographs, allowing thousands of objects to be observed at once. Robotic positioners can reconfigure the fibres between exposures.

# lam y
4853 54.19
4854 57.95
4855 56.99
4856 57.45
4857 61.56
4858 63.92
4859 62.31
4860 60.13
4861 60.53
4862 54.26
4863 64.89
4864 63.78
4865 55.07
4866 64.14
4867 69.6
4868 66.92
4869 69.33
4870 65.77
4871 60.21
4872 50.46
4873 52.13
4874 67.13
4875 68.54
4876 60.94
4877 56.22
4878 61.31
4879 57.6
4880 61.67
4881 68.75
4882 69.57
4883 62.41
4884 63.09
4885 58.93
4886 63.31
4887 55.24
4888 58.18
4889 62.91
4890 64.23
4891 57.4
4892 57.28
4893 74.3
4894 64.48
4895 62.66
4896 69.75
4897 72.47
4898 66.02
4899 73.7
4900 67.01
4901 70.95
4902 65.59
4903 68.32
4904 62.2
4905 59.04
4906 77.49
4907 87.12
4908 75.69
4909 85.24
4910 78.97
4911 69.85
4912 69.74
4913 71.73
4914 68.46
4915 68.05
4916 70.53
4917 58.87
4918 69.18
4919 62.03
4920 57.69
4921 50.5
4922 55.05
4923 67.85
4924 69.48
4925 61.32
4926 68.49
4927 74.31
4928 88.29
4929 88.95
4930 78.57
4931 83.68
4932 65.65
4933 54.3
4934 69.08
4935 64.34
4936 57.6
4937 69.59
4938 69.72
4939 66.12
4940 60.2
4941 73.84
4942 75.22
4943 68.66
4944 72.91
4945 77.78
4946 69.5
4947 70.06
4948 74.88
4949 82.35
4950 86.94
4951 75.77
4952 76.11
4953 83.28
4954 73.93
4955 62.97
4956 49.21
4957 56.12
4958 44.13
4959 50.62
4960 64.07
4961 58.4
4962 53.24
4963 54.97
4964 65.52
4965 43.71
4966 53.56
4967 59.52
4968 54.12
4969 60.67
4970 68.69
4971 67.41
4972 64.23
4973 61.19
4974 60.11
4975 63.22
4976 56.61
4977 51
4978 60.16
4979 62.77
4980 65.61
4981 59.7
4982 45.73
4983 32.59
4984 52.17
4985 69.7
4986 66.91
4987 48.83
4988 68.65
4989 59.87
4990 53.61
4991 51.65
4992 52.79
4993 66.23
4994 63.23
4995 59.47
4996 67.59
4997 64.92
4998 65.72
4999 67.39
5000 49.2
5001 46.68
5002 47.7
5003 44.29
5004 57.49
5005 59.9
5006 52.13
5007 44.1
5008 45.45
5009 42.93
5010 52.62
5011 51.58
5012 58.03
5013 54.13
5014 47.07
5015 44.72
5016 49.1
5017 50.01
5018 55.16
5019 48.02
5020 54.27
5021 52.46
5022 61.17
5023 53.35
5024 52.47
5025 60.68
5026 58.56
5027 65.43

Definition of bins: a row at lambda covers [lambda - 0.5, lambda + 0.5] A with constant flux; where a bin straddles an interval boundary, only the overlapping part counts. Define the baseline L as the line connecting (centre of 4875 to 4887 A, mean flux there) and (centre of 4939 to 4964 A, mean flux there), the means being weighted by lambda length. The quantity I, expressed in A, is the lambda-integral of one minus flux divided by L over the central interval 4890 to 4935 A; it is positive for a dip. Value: -3.1 A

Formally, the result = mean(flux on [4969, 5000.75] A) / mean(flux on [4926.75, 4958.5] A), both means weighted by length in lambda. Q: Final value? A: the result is 0.84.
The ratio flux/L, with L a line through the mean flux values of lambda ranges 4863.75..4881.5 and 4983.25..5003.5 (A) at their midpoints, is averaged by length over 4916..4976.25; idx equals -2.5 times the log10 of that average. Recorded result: -0.11 mag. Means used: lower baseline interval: 62.2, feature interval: 65.8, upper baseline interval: 58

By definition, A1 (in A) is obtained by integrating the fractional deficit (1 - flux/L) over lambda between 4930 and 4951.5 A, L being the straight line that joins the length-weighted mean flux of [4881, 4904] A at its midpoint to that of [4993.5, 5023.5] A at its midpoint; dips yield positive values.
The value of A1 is -3.9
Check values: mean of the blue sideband 64.9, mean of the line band 71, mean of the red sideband 53.7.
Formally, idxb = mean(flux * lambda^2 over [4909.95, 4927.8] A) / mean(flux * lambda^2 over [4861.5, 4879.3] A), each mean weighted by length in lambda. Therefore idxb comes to 1.1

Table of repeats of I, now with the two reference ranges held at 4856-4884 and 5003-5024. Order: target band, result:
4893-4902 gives -1.3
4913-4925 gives -1.1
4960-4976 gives -1.3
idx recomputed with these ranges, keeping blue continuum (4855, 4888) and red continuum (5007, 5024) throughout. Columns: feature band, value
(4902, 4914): -0.227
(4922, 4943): -0.218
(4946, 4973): -0.155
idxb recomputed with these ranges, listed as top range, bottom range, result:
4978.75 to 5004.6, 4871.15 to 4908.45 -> 0.92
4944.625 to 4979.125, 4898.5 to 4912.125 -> 0.90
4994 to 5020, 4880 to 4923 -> 0.84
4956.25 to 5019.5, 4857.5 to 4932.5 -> 0.88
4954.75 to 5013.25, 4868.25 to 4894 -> 0.95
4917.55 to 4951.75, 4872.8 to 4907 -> 1.10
